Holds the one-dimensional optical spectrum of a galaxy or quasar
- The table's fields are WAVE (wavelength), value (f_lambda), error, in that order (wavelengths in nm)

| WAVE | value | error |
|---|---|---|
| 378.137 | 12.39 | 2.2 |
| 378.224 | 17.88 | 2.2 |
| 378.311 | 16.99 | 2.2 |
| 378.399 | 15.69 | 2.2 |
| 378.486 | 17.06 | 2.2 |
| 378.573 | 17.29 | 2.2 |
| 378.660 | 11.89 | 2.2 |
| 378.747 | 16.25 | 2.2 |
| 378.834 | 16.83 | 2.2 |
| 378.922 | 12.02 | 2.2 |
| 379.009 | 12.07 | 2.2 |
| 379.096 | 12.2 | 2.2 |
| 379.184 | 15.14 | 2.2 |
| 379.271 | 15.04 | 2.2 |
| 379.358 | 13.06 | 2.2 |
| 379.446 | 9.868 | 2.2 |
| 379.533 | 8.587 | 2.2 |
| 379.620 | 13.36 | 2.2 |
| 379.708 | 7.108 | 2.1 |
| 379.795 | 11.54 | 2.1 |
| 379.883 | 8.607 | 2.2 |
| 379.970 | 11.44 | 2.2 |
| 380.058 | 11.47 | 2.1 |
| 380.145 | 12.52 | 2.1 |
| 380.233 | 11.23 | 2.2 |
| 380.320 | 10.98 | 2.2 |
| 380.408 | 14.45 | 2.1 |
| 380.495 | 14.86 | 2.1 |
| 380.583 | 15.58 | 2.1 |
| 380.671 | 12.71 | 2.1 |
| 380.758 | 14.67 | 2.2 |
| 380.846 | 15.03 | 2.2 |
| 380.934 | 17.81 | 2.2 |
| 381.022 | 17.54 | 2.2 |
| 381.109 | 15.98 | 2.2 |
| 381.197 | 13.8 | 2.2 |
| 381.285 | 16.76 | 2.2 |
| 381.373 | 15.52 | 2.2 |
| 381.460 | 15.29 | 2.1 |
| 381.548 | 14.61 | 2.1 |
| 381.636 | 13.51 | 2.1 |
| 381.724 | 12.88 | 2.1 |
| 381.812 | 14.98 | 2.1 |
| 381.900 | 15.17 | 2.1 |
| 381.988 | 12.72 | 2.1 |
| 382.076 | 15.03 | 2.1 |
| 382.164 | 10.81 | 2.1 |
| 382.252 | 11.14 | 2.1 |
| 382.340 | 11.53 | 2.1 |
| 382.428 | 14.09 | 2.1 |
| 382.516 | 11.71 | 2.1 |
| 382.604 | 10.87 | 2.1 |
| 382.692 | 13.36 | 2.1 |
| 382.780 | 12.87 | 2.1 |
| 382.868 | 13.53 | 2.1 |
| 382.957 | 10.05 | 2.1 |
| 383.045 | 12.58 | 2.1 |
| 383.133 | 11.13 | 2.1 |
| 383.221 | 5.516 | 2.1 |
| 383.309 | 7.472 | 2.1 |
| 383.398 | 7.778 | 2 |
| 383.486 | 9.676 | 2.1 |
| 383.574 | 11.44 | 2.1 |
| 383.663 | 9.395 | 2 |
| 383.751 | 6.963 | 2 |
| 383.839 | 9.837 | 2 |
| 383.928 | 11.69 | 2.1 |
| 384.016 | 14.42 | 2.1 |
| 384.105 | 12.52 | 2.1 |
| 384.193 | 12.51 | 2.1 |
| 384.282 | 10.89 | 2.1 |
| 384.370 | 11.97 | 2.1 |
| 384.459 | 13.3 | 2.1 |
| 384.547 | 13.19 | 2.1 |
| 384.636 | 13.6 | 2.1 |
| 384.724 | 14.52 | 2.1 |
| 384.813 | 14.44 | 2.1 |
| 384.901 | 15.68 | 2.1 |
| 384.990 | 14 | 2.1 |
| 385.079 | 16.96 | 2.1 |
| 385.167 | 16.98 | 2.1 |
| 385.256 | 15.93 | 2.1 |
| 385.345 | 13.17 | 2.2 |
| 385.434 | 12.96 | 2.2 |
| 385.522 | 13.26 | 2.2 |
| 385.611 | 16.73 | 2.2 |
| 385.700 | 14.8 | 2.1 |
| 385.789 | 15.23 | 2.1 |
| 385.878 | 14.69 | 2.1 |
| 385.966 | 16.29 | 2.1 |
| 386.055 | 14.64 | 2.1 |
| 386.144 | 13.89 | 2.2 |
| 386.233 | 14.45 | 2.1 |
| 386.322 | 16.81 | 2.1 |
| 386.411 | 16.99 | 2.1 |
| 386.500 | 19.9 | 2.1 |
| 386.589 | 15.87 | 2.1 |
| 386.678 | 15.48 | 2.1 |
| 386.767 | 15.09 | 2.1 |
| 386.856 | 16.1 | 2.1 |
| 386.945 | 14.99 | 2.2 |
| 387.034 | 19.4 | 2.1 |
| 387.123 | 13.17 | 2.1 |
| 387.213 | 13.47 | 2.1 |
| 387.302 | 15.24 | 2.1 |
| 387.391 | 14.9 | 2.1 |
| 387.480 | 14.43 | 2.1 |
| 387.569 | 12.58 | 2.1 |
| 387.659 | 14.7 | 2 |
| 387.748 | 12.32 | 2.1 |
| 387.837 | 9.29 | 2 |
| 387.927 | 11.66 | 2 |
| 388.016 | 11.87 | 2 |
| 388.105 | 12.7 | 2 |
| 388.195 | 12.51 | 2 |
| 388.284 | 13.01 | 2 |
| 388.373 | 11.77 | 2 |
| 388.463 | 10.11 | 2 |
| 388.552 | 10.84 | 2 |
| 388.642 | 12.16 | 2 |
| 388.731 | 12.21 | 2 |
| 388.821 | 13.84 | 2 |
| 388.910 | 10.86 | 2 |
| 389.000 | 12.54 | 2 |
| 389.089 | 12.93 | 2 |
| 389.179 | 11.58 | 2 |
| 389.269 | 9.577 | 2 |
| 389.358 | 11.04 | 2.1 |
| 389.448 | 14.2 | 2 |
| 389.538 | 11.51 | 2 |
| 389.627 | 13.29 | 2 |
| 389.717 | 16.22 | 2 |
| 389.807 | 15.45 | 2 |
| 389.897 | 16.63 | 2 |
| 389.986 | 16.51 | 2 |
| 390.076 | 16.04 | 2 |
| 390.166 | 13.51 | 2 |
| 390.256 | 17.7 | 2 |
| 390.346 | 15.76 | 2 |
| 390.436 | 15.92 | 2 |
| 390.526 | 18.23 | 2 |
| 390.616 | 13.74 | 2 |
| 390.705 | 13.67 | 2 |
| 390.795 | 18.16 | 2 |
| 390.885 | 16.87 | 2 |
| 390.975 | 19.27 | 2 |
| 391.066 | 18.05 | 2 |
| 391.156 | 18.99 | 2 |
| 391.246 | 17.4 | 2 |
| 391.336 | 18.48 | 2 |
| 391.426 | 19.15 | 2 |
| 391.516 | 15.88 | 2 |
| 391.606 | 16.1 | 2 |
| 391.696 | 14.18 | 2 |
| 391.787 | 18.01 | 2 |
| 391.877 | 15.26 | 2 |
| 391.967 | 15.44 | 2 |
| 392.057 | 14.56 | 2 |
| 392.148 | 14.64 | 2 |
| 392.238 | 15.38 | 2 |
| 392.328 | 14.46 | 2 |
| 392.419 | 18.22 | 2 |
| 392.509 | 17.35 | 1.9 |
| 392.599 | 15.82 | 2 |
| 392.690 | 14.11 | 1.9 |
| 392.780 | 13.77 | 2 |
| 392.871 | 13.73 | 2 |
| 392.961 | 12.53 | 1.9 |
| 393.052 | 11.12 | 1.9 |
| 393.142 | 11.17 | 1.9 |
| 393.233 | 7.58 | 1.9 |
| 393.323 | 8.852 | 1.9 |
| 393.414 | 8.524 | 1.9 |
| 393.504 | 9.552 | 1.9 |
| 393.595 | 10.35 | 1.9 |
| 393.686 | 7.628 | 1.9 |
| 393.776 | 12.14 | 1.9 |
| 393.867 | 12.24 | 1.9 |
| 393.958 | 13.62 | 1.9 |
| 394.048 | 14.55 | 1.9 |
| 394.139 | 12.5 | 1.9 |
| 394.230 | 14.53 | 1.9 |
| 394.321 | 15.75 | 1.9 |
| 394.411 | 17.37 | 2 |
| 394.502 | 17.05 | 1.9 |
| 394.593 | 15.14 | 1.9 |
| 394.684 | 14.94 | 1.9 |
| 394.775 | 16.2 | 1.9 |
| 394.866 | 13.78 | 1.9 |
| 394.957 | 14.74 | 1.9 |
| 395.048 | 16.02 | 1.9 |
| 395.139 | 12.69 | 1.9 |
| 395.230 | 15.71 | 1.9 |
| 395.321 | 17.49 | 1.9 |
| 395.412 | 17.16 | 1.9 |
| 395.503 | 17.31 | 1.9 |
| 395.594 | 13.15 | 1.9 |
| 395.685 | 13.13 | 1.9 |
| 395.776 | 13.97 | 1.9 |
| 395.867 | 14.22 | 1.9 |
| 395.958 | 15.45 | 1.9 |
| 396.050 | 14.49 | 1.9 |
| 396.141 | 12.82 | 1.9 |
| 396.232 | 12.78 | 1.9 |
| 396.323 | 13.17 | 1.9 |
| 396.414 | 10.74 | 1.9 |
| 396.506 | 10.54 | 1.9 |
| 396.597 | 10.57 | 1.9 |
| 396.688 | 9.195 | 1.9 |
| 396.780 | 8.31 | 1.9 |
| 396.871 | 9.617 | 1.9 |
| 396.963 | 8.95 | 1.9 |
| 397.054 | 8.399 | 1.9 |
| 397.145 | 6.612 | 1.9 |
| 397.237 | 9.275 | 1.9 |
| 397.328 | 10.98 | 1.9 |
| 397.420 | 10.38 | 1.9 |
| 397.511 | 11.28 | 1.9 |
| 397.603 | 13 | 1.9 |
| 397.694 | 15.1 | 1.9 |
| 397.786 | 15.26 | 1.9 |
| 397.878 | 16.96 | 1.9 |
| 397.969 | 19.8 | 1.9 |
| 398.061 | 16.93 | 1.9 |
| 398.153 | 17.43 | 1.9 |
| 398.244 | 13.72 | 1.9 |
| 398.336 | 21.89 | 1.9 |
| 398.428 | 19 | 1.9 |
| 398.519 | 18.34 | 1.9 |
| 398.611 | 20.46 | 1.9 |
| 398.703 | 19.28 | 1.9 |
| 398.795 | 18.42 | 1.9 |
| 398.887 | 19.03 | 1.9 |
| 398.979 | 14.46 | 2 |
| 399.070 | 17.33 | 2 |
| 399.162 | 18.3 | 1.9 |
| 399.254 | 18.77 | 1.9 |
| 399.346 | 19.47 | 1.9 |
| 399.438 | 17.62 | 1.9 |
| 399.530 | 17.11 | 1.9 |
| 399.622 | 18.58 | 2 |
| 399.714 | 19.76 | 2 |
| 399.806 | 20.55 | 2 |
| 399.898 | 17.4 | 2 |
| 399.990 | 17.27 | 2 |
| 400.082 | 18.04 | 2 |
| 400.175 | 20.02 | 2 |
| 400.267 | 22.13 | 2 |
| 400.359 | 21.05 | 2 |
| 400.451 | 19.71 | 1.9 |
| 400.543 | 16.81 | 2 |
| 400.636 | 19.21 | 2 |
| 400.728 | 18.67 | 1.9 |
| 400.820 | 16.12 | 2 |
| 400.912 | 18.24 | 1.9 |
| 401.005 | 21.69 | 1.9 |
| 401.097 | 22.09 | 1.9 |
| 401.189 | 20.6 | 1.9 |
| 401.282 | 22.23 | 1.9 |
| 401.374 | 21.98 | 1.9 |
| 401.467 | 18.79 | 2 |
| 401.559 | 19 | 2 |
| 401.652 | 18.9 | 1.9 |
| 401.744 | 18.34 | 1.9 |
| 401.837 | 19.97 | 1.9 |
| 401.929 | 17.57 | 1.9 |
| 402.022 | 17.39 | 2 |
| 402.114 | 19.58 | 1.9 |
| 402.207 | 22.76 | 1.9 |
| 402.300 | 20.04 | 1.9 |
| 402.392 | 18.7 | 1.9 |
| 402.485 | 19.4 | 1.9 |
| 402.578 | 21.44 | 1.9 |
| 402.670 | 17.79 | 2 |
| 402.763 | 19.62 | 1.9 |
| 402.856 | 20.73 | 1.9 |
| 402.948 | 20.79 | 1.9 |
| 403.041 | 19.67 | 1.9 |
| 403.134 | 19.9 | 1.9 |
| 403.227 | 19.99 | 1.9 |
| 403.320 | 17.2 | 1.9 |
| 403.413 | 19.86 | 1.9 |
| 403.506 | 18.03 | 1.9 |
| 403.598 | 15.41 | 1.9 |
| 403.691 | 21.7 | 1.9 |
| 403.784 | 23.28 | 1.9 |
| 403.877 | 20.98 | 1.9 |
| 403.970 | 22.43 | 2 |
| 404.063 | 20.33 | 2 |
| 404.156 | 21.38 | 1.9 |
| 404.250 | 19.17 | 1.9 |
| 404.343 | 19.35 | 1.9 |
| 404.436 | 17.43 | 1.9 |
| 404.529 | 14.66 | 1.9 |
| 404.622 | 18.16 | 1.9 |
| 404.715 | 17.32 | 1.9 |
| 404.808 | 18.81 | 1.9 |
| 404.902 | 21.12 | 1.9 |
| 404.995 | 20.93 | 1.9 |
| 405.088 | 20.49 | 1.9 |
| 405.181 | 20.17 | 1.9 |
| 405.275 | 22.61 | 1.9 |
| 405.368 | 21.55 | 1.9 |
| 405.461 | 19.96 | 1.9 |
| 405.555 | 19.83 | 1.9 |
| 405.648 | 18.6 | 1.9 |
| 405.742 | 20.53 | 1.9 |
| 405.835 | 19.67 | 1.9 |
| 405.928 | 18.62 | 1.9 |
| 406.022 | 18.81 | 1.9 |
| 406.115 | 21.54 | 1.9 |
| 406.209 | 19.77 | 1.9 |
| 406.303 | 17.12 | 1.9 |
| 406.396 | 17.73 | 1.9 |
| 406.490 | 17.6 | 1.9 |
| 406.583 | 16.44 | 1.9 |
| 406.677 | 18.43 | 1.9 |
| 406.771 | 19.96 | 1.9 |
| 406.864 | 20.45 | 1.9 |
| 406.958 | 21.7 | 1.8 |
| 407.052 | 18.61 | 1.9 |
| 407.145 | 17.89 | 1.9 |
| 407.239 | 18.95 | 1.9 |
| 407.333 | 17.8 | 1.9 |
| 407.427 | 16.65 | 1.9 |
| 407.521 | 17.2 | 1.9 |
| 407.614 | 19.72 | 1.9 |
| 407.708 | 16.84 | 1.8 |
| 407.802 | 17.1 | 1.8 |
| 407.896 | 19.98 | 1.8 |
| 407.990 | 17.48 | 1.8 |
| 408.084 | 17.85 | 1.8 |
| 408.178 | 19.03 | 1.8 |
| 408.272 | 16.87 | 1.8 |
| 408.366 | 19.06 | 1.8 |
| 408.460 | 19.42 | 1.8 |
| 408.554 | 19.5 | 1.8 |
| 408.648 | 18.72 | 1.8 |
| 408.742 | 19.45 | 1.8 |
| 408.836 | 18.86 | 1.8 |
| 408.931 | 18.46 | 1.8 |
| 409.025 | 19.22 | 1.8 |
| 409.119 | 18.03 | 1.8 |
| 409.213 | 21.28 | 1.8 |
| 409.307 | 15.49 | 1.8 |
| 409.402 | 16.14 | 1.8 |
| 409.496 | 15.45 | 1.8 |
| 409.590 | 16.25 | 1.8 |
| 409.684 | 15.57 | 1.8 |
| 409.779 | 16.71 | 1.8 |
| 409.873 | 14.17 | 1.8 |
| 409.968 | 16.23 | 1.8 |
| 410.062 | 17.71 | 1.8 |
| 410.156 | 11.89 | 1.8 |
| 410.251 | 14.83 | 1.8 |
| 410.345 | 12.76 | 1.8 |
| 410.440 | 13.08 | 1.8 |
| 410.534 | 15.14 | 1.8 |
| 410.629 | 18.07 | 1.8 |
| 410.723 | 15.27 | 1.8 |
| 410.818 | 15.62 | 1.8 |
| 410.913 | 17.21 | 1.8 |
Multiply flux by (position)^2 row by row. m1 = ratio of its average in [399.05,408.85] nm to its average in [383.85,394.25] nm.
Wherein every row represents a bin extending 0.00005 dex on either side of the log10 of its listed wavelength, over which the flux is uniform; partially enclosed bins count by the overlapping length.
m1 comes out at 1.46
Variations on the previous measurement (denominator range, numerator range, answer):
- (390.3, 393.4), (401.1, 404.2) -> 1.38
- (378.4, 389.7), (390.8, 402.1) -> 1.26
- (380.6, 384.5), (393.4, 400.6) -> 1.29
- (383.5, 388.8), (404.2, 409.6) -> 1.52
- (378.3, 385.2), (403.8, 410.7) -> 1.61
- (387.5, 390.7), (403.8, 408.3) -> 1.56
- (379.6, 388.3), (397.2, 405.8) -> 1.53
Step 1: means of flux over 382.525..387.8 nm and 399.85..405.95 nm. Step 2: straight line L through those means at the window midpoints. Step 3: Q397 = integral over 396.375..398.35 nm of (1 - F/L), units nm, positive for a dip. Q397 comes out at 0.60 nm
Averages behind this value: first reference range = 13.5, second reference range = 19.6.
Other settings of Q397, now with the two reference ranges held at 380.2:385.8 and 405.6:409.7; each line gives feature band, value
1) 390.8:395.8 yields 0.22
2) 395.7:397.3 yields 0.49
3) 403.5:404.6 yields -0.12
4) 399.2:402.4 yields -0.45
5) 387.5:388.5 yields 0.15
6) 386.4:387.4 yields -0.14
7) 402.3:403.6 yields -0.14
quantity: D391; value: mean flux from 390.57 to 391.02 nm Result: 16.4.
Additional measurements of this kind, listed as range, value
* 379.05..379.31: 14.1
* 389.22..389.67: 11.9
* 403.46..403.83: 19.6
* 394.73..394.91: 15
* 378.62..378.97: 14.2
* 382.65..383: 12.4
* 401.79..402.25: 19.4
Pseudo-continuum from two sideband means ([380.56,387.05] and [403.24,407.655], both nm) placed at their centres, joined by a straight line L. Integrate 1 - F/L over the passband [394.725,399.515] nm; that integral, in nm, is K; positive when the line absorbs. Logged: 0.70 nm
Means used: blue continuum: 13.7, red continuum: 19.3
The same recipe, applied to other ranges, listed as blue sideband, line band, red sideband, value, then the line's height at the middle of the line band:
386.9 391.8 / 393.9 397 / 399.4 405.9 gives 0.550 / 16.8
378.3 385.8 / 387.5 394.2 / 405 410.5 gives 0.437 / 14.8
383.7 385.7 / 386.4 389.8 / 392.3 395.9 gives 0.036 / 13.6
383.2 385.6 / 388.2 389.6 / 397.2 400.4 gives 0.200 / 13.9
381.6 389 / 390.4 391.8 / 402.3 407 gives -0.177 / 15.1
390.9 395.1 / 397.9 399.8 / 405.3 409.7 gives -0.256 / 16.1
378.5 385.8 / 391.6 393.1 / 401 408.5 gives 0.086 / 15.9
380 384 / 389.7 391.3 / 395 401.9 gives -0.227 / 14.5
